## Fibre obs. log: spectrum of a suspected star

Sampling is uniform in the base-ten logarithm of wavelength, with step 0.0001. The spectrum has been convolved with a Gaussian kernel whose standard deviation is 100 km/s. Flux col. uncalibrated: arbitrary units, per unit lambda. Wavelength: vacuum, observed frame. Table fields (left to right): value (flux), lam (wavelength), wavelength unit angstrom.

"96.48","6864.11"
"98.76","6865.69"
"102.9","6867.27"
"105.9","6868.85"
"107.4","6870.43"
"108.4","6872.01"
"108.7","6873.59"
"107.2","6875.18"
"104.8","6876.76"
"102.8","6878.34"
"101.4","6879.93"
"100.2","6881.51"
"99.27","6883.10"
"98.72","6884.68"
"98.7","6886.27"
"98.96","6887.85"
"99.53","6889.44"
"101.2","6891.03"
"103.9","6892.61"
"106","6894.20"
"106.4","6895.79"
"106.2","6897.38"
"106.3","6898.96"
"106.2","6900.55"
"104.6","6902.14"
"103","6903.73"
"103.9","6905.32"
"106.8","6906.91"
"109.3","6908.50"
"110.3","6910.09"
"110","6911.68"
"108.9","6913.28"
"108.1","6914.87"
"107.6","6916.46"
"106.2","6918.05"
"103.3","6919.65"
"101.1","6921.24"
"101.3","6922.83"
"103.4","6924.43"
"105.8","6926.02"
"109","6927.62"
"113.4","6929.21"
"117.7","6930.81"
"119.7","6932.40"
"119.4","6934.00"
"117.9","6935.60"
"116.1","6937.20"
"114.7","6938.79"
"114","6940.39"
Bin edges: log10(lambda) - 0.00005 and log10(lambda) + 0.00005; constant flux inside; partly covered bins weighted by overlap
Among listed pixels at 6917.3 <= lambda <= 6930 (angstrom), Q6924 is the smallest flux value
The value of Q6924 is 101.1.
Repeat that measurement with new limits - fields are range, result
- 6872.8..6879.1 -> 102.8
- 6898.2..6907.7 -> 103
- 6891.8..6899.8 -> 103.9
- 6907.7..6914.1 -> 108.9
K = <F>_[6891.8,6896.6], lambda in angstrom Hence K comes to 105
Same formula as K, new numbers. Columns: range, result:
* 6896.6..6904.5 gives 105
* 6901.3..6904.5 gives 104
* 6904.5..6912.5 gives 108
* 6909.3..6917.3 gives 109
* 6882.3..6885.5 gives 98.8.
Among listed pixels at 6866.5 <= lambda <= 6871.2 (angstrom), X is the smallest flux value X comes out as 102.9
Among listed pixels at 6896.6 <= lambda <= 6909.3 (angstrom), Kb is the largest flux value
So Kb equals 109.3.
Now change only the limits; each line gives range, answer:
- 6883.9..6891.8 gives 101.2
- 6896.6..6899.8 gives 106.3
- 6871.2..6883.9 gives 108.7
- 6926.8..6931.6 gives 117.7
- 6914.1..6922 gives 108.1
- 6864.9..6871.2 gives 107.4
